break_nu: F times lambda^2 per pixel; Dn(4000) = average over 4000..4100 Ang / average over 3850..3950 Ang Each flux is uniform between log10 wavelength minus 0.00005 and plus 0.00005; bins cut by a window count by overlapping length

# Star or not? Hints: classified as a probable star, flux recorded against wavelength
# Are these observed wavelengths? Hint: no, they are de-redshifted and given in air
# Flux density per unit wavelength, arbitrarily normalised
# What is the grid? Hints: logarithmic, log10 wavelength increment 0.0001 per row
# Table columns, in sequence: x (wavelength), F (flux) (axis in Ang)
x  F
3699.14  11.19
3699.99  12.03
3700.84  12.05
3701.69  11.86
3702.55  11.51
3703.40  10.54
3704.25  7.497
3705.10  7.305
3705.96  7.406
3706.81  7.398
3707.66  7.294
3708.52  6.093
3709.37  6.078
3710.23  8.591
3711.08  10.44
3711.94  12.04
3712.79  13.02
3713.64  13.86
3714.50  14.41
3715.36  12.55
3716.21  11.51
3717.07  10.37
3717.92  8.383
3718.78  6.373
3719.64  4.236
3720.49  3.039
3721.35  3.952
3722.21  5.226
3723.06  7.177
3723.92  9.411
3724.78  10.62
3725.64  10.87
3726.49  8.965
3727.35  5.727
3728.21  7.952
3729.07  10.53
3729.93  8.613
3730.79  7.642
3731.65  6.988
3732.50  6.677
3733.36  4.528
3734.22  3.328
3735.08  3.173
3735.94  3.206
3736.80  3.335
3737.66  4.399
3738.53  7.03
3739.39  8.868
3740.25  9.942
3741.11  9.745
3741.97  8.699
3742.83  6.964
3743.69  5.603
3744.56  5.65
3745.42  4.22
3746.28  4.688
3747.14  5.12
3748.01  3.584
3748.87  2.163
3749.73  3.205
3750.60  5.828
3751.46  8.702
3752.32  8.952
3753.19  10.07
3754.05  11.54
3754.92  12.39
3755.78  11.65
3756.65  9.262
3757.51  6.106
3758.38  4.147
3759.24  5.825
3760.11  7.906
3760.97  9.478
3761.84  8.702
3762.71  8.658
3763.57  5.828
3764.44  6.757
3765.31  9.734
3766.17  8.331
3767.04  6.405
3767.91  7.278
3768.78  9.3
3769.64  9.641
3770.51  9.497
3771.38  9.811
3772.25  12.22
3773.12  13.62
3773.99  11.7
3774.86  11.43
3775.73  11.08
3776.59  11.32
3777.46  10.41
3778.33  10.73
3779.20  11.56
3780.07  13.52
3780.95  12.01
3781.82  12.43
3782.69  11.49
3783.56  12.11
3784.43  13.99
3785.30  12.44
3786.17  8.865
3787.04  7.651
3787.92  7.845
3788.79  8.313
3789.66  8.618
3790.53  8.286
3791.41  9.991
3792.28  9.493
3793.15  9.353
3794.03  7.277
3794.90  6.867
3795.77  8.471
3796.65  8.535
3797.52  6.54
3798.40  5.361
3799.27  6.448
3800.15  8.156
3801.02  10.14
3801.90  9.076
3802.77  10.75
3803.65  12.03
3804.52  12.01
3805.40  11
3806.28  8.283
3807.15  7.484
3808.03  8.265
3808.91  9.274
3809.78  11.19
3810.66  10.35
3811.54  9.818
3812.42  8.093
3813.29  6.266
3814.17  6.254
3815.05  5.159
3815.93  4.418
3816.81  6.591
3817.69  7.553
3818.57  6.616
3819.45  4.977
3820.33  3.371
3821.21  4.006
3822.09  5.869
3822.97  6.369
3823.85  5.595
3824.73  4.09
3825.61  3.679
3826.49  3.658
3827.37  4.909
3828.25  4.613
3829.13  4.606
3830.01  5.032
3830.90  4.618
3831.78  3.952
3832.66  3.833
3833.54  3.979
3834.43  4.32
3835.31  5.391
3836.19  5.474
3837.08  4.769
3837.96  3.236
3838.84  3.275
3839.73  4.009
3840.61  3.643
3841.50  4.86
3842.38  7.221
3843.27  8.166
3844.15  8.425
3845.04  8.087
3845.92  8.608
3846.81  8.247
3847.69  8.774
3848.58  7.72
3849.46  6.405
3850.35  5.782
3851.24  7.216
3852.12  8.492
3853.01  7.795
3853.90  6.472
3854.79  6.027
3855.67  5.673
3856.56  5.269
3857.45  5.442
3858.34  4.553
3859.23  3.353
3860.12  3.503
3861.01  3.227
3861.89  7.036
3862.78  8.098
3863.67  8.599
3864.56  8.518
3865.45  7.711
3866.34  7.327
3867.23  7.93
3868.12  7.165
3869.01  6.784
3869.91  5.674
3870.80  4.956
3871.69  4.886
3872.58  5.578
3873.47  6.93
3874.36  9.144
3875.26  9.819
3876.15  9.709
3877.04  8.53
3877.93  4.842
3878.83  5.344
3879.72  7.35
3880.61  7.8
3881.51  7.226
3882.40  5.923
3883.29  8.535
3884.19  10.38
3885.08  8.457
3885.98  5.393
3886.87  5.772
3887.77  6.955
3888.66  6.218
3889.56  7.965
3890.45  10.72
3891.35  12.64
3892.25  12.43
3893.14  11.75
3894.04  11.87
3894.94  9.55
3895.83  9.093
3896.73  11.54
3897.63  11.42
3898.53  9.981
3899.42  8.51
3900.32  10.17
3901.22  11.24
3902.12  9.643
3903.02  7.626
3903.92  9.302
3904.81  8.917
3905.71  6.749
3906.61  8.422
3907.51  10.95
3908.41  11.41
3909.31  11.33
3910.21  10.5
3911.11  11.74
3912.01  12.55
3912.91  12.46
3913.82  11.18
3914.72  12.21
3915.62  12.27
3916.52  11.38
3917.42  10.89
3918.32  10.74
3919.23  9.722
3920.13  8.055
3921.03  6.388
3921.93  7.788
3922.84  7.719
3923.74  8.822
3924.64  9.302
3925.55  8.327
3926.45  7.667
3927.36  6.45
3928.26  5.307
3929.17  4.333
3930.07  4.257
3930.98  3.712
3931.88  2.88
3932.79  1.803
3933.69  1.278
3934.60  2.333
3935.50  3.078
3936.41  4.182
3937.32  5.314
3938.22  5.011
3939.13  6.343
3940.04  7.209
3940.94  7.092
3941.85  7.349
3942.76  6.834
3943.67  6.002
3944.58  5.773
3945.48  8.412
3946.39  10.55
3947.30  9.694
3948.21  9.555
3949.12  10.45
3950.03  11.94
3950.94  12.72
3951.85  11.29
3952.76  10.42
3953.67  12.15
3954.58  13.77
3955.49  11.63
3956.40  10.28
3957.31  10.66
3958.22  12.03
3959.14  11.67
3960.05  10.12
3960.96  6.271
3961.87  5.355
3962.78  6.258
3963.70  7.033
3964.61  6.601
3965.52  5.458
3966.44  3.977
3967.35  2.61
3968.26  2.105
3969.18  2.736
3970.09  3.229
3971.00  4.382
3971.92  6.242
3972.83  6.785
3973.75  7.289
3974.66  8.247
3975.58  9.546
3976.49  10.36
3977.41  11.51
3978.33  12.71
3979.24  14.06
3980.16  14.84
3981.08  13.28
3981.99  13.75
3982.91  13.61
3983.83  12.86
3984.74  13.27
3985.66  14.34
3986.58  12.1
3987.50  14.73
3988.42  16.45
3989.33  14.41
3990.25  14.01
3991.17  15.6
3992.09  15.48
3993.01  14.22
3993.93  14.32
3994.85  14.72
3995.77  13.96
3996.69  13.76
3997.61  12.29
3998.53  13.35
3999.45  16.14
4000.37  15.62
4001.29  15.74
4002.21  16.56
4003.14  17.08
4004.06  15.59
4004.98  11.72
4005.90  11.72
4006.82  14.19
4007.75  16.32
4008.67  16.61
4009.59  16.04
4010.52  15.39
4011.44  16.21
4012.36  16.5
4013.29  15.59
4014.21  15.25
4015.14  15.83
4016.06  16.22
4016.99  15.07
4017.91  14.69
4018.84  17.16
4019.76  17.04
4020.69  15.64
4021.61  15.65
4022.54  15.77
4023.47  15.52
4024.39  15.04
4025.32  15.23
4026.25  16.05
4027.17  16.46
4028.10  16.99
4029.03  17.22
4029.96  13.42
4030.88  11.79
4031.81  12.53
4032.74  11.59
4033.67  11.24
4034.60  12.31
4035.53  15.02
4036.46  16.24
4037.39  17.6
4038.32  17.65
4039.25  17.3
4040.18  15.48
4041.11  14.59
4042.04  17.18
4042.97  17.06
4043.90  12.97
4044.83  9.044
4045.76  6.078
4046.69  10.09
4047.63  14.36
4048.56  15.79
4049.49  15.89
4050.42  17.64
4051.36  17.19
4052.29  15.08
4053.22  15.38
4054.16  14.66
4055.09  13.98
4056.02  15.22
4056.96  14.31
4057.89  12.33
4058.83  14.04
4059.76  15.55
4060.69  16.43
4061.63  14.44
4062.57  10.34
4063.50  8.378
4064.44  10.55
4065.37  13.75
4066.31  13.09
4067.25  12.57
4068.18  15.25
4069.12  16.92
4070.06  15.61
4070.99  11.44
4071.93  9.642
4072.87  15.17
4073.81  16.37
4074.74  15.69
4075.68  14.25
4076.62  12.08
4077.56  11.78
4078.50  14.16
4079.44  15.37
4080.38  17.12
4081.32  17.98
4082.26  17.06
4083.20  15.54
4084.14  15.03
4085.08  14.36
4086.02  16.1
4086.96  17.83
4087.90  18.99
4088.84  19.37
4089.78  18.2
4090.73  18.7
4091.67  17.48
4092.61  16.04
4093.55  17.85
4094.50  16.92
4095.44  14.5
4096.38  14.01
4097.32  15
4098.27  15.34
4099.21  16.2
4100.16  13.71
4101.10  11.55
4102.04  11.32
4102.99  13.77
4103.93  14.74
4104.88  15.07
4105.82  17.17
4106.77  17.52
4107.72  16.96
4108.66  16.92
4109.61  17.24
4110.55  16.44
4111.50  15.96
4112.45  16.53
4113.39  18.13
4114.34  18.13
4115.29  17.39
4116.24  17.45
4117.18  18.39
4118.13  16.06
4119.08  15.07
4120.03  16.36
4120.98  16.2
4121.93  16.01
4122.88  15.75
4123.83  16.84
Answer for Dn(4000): 2.07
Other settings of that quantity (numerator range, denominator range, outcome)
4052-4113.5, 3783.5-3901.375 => 2.32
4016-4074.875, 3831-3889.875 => 2.45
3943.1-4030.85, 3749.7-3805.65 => 1.46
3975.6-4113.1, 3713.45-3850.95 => 2.21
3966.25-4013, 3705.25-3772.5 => 1.84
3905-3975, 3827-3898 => 1.18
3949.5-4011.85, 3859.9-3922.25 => 1.39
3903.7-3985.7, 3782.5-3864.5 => 1.30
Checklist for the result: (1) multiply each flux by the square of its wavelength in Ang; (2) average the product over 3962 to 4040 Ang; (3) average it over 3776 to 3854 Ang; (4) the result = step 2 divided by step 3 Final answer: 1.9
